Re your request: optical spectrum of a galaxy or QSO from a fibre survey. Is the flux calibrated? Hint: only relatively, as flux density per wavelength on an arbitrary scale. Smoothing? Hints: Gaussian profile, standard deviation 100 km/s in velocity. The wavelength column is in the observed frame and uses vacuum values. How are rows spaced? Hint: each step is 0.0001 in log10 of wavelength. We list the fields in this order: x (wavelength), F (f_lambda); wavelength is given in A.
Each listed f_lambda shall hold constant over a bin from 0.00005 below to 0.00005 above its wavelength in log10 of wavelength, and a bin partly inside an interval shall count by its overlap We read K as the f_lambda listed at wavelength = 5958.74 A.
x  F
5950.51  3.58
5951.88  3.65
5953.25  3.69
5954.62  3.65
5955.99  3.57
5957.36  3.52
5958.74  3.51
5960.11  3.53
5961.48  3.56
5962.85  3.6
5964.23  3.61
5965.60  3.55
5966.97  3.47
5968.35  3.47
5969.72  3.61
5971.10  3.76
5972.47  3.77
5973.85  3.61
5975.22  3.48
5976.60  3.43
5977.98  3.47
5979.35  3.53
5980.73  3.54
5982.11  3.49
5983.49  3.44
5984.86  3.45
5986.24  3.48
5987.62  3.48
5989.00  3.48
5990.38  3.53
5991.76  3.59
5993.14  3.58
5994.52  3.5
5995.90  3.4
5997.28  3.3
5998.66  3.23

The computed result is 3.51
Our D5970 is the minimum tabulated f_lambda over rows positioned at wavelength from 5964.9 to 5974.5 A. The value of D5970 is 3.47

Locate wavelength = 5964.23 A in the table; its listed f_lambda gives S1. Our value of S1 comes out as 3.61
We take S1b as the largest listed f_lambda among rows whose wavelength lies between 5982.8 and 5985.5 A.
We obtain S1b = 3.45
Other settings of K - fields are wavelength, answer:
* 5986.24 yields 3.48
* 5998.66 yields 3.23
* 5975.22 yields 3.48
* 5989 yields 3.48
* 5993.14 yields 3.58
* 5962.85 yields 3.6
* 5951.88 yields 3.65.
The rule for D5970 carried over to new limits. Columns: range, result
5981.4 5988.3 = 3.44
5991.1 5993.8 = 3.58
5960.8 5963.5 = 3.56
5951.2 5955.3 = 3.65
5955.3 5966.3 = 3.51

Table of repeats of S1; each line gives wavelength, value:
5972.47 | 3.77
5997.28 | 3.3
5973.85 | 3.61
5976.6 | 3.43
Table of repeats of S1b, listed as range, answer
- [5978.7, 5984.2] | 3.54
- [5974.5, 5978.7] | 3.48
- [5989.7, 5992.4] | 3.59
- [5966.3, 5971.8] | 3.76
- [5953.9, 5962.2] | 3.65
